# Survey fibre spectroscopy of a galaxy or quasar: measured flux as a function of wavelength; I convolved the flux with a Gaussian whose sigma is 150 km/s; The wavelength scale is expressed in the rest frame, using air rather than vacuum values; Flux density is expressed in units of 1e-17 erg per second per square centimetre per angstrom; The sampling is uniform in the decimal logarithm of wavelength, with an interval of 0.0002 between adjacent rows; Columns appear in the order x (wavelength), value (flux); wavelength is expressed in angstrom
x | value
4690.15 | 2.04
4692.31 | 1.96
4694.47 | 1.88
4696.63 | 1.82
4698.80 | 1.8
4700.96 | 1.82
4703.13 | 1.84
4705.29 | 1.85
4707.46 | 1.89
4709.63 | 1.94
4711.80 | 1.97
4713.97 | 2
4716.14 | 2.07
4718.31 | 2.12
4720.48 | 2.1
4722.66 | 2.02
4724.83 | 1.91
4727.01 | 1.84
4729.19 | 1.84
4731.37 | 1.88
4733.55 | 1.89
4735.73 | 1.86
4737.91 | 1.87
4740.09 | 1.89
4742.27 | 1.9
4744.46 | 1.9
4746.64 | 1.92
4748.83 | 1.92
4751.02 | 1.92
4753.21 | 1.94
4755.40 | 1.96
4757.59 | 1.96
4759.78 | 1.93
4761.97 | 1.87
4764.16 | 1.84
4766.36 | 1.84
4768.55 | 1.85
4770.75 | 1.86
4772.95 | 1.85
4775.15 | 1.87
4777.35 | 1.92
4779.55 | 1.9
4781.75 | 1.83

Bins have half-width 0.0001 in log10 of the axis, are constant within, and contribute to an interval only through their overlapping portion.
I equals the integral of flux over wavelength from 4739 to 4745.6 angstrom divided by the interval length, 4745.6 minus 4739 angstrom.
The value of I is 1.9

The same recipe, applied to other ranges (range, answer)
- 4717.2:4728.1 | 2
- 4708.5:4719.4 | 2.02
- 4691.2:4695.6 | 1.92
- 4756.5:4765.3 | 1.9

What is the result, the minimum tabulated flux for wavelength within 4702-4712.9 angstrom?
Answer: 1.84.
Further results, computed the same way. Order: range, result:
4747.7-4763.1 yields 1.87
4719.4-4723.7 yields 2.02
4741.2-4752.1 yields 1.9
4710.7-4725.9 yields 1.91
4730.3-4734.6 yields 1.88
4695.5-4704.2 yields 1.8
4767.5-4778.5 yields 1.85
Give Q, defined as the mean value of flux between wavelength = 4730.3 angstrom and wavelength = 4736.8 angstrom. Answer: 1.88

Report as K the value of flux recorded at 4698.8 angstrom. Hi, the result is 1.8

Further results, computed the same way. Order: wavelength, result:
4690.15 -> 2.04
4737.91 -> 1.87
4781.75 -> 1.83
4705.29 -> 1.85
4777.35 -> 1.92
